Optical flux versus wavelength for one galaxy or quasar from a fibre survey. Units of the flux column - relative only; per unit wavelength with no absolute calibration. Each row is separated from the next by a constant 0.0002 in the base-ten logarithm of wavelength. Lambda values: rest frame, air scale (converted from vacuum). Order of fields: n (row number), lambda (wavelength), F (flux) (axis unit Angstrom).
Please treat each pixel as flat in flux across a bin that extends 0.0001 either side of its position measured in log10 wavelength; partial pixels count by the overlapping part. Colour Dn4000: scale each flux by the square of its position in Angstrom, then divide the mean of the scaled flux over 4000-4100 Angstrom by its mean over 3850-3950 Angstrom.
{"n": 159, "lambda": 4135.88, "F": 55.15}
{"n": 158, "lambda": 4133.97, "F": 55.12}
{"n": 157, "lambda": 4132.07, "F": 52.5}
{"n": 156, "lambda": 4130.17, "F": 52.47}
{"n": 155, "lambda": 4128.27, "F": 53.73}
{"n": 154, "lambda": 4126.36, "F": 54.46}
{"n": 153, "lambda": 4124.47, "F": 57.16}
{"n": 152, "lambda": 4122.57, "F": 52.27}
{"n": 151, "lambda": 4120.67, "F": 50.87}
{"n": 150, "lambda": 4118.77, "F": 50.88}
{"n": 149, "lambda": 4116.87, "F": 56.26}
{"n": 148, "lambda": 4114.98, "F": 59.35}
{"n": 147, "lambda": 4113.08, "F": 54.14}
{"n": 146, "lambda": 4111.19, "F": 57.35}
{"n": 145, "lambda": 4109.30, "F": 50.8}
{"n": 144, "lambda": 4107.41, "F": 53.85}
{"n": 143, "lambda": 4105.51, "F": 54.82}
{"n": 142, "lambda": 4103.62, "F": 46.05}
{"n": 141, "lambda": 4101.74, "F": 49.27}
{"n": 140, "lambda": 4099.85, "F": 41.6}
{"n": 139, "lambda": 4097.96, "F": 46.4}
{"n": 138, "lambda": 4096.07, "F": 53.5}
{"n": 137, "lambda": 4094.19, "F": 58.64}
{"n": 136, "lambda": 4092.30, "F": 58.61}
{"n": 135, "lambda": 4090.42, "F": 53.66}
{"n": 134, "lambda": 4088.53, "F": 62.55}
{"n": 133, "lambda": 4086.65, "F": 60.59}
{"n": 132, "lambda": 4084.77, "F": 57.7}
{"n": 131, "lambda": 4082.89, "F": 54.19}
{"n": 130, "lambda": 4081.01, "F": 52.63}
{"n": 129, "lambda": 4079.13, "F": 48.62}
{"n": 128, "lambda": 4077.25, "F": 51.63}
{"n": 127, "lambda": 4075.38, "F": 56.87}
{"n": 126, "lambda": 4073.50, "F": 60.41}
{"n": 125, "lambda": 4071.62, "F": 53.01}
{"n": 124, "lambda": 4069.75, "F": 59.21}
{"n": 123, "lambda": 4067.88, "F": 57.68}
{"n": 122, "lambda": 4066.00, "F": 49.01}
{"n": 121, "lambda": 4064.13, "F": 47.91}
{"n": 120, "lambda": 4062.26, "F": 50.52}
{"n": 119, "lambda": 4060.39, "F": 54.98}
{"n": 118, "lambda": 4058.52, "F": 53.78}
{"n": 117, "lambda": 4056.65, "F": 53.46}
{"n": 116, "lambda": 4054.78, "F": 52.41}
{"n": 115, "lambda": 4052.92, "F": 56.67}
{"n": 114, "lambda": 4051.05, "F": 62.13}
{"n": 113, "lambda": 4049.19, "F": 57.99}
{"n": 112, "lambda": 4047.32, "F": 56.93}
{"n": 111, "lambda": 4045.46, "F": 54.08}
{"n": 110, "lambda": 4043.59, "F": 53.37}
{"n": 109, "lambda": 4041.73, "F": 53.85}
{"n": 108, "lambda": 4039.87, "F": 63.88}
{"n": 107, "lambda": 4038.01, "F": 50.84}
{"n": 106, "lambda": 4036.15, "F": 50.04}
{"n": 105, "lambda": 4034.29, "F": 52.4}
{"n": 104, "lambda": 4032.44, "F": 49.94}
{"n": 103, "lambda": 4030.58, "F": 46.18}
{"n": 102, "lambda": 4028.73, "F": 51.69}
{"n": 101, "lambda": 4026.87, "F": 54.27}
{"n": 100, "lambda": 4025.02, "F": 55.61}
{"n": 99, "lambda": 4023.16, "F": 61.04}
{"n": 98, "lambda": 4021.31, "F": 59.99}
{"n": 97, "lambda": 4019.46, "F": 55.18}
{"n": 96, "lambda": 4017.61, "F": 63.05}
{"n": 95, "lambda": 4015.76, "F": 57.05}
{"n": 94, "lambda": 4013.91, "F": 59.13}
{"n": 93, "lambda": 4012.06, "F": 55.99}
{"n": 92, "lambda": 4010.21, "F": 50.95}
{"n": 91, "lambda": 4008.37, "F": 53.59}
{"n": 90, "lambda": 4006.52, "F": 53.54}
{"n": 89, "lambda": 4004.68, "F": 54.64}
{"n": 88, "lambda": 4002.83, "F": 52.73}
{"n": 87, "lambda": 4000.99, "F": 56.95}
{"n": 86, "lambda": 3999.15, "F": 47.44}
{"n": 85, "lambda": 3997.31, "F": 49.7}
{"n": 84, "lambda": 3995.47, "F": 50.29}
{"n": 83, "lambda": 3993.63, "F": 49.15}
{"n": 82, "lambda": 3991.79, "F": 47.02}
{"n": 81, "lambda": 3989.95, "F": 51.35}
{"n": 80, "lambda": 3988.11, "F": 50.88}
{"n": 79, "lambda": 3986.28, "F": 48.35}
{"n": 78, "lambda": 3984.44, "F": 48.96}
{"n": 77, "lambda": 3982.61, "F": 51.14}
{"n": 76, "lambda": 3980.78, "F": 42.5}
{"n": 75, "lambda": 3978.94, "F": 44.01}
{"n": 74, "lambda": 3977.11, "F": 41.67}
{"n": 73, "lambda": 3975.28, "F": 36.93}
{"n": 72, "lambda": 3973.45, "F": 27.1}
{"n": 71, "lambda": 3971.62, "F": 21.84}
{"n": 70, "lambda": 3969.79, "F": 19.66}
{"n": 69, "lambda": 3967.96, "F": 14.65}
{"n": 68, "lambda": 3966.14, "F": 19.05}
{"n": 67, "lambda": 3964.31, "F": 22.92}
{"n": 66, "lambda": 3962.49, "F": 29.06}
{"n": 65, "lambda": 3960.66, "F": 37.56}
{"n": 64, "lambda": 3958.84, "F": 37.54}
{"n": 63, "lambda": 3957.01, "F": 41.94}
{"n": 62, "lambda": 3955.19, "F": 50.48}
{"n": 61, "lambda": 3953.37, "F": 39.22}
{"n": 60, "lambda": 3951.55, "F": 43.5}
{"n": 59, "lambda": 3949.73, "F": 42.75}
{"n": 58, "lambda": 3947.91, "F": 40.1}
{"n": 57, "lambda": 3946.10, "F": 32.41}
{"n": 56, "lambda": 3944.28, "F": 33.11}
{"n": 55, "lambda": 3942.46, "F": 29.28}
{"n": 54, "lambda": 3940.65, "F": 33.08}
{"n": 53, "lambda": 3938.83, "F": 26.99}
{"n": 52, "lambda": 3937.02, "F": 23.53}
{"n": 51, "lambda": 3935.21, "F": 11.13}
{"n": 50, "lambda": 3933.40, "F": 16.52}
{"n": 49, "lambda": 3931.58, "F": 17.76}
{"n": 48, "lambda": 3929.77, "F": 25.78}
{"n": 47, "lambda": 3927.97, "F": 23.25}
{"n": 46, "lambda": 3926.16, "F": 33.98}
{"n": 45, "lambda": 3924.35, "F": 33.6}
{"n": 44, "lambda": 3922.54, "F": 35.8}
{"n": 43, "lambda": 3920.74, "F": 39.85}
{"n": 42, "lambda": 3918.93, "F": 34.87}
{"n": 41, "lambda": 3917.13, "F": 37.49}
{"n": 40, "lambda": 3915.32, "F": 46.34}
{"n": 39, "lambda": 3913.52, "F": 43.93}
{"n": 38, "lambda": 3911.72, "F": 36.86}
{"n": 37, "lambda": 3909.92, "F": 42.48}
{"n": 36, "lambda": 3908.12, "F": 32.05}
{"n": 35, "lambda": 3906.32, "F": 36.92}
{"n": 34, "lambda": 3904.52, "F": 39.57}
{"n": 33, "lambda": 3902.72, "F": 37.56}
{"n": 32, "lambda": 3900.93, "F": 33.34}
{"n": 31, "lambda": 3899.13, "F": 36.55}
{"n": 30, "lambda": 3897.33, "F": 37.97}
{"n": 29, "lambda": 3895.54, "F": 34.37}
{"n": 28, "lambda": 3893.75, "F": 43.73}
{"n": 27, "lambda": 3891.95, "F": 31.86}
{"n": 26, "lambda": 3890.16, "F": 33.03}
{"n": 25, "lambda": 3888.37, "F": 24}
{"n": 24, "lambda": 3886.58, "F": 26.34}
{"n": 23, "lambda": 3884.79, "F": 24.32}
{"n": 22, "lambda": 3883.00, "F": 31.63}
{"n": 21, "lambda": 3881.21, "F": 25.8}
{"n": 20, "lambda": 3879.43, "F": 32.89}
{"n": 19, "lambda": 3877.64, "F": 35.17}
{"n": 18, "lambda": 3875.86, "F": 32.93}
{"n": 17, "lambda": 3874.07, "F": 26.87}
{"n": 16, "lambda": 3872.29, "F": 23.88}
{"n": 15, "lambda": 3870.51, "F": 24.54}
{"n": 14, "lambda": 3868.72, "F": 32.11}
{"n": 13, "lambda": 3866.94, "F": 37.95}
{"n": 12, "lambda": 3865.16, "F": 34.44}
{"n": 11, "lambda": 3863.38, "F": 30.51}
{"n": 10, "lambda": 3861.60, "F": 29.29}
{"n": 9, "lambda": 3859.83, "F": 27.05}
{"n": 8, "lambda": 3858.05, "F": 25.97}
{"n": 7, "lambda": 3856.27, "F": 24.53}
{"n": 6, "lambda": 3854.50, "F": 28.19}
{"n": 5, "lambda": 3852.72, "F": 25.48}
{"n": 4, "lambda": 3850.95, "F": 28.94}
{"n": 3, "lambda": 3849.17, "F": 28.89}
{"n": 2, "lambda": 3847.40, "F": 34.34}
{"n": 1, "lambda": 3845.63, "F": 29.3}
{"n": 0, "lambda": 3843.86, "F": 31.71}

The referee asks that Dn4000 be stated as 1.87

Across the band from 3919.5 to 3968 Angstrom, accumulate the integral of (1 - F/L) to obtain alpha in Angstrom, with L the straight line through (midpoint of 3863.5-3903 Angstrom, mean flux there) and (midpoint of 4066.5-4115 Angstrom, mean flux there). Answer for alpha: 8.95 Angstrom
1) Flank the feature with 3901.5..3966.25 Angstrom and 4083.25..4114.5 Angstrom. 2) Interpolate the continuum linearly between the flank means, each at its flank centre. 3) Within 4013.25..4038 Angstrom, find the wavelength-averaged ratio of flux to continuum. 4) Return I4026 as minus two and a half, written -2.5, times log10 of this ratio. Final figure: -0.22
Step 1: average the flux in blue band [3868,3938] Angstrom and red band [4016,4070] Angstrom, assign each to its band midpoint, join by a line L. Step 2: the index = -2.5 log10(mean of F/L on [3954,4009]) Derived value 0.08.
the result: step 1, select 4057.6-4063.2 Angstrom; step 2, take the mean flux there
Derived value 53.1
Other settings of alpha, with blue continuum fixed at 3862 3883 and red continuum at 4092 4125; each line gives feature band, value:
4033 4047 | -2.35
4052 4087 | -3.65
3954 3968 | 2.15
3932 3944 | 4.28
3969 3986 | 1.23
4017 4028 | -3.27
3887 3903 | -0.77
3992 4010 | -3.84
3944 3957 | -0.93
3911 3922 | -1.60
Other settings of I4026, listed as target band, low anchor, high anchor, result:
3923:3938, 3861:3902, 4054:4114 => 0.48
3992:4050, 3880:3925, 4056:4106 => -0.14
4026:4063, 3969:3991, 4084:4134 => -0.15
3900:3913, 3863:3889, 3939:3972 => -0.20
